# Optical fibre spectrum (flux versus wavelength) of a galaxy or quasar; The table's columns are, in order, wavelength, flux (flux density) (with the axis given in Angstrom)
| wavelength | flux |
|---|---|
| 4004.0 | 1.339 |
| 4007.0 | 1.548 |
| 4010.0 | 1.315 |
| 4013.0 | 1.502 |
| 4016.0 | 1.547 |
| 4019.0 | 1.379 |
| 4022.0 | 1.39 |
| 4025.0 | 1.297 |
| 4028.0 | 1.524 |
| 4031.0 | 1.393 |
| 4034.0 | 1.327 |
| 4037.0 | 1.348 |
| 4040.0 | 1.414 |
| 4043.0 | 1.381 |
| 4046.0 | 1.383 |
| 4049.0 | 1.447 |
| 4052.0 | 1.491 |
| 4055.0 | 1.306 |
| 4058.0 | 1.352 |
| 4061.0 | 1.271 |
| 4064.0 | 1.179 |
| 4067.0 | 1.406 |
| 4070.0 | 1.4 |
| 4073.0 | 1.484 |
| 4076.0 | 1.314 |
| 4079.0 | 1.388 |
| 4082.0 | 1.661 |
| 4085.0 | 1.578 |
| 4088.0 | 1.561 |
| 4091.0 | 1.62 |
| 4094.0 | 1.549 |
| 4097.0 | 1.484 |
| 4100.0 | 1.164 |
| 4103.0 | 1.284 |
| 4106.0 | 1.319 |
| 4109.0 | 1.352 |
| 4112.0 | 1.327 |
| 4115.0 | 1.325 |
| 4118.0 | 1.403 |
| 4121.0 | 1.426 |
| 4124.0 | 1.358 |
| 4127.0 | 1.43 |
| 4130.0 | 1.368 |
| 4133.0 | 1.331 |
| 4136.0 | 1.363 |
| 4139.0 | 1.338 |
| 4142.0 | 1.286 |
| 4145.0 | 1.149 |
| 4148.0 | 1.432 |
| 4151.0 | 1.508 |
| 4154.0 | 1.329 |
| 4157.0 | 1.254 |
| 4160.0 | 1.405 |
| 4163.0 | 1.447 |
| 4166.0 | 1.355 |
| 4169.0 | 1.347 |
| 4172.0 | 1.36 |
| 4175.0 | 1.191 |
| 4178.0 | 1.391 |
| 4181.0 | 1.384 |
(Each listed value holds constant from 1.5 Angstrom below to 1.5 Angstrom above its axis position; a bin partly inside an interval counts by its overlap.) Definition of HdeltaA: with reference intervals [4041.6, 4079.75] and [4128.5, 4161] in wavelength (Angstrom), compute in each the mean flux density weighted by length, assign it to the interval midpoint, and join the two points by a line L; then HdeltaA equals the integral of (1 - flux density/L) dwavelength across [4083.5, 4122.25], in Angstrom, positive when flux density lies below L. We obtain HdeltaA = -1.7 Angstrom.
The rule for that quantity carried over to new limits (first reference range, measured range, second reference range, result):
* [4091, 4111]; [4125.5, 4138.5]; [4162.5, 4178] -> -0.1 Angstrom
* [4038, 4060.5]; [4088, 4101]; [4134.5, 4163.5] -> -1.0 Angstrom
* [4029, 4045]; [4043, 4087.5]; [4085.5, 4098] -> 1.9 Angstrom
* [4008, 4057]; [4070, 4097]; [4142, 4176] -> -2.6 Angstrom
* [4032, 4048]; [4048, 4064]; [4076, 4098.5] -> 0.8 Angstrom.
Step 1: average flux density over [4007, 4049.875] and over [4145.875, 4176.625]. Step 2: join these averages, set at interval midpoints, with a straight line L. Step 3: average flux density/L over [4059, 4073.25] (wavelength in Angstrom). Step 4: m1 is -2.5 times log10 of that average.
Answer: 0.05 mag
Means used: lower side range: 1.41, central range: 1.34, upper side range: 1.36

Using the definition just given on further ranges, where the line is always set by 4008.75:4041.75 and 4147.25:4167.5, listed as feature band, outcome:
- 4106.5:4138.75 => 0.021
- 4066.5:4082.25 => -0.022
